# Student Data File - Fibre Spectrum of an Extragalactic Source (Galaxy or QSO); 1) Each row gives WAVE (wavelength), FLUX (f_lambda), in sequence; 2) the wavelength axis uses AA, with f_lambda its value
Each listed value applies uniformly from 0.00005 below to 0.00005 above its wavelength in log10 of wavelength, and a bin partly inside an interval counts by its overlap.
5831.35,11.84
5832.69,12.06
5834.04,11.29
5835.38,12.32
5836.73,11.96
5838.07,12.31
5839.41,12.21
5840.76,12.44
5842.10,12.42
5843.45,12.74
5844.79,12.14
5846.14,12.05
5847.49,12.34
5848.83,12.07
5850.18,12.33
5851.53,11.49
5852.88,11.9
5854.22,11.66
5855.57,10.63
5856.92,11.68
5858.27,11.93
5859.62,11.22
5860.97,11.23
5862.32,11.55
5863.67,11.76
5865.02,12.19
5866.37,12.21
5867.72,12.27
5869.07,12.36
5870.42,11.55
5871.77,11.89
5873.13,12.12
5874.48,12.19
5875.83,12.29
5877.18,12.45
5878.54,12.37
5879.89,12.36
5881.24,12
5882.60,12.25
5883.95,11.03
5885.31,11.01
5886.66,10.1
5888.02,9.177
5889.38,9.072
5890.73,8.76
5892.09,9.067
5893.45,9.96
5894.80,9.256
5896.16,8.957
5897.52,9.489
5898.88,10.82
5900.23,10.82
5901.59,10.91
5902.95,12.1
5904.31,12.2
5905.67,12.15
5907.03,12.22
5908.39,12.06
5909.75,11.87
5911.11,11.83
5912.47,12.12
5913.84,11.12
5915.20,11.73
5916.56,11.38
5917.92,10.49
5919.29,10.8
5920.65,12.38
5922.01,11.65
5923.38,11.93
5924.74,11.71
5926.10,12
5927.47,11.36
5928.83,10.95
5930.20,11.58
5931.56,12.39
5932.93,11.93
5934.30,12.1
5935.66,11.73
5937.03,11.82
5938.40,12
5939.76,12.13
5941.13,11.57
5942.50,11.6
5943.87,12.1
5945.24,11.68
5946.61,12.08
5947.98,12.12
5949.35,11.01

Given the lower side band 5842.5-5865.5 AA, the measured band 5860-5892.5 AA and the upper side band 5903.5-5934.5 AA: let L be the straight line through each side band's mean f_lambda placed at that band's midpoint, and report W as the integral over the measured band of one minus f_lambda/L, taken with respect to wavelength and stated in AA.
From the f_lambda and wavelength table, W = 1.07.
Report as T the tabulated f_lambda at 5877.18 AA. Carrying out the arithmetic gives 12.45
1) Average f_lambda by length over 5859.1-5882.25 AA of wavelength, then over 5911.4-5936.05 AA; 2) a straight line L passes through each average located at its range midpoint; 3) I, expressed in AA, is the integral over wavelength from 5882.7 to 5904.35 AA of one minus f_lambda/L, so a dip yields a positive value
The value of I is 3.1 AA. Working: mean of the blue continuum 12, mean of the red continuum 11.6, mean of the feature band 10.2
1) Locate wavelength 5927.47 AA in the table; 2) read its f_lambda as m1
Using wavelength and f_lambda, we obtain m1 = 11.36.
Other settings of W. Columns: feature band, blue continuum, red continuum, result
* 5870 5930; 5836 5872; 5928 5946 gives 3.3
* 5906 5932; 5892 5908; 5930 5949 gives -0.8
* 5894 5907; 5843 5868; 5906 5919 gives 1.0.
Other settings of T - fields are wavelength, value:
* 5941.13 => 11.57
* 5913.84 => 11.12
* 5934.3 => 12.1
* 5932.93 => 11.93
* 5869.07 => 12.36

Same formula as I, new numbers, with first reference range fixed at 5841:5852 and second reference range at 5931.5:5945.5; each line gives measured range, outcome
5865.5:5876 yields 0.03 AA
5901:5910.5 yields 0.06 AA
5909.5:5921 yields 0.47 AA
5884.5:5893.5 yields 1.85 AA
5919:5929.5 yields 0.28 AA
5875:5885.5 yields 0.07 AA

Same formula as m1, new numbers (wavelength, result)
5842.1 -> 12.42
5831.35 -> 11.84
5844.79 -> 12.14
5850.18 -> 12.33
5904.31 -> 12.2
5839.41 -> 12.21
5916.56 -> 11.38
